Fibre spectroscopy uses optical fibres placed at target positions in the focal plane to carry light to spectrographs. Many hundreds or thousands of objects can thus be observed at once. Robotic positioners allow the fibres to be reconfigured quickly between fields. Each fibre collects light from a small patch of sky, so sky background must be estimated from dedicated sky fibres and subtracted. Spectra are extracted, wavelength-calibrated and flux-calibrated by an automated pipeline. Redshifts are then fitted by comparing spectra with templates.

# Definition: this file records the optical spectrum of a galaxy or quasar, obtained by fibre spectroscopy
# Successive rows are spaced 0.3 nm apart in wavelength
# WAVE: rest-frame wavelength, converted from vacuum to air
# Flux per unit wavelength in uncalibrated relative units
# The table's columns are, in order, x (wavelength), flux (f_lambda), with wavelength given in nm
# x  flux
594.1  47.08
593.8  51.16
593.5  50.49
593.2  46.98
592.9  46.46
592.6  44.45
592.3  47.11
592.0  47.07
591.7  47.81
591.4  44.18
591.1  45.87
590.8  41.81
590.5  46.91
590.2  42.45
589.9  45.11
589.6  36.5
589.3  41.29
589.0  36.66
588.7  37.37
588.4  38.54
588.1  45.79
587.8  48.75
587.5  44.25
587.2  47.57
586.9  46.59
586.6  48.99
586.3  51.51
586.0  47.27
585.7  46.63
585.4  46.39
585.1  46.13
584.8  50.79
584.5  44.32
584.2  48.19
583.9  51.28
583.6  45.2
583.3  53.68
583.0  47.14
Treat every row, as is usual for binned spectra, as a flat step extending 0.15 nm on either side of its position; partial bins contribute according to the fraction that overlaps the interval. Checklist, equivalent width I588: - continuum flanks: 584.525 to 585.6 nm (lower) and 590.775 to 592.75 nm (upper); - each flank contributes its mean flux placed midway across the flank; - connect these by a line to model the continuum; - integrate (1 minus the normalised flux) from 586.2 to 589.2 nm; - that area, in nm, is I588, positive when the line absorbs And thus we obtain 0.146 nm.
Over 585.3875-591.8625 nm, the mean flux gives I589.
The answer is 44.4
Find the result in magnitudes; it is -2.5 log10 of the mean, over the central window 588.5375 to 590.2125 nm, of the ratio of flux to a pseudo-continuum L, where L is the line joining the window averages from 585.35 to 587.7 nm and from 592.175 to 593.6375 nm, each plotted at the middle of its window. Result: 0.19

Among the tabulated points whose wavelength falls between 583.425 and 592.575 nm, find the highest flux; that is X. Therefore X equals 51.51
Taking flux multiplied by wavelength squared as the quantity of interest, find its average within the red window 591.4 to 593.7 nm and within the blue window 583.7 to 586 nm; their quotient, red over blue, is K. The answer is 1.02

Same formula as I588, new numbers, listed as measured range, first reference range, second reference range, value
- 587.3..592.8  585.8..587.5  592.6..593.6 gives 0.48 nm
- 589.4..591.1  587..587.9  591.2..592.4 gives 0.14 nm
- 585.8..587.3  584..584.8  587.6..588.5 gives -0.08 nm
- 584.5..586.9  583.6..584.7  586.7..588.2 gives -0.03 nm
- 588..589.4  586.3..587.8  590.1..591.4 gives 0.20 nm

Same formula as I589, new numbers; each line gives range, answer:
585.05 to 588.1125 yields 47.4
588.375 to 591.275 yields 41.4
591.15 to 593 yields 46.2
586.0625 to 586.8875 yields 49.3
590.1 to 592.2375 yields 45.3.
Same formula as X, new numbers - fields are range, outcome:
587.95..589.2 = 45.79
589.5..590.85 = 46.91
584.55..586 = 50.79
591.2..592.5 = 47.81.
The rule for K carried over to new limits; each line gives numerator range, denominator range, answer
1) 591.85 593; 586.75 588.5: 1.03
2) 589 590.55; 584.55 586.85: 0.88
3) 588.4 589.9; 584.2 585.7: 0.84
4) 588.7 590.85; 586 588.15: 0.87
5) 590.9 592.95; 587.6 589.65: 1.14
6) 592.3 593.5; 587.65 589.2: 1.14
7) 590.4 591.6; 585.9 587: 0.93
